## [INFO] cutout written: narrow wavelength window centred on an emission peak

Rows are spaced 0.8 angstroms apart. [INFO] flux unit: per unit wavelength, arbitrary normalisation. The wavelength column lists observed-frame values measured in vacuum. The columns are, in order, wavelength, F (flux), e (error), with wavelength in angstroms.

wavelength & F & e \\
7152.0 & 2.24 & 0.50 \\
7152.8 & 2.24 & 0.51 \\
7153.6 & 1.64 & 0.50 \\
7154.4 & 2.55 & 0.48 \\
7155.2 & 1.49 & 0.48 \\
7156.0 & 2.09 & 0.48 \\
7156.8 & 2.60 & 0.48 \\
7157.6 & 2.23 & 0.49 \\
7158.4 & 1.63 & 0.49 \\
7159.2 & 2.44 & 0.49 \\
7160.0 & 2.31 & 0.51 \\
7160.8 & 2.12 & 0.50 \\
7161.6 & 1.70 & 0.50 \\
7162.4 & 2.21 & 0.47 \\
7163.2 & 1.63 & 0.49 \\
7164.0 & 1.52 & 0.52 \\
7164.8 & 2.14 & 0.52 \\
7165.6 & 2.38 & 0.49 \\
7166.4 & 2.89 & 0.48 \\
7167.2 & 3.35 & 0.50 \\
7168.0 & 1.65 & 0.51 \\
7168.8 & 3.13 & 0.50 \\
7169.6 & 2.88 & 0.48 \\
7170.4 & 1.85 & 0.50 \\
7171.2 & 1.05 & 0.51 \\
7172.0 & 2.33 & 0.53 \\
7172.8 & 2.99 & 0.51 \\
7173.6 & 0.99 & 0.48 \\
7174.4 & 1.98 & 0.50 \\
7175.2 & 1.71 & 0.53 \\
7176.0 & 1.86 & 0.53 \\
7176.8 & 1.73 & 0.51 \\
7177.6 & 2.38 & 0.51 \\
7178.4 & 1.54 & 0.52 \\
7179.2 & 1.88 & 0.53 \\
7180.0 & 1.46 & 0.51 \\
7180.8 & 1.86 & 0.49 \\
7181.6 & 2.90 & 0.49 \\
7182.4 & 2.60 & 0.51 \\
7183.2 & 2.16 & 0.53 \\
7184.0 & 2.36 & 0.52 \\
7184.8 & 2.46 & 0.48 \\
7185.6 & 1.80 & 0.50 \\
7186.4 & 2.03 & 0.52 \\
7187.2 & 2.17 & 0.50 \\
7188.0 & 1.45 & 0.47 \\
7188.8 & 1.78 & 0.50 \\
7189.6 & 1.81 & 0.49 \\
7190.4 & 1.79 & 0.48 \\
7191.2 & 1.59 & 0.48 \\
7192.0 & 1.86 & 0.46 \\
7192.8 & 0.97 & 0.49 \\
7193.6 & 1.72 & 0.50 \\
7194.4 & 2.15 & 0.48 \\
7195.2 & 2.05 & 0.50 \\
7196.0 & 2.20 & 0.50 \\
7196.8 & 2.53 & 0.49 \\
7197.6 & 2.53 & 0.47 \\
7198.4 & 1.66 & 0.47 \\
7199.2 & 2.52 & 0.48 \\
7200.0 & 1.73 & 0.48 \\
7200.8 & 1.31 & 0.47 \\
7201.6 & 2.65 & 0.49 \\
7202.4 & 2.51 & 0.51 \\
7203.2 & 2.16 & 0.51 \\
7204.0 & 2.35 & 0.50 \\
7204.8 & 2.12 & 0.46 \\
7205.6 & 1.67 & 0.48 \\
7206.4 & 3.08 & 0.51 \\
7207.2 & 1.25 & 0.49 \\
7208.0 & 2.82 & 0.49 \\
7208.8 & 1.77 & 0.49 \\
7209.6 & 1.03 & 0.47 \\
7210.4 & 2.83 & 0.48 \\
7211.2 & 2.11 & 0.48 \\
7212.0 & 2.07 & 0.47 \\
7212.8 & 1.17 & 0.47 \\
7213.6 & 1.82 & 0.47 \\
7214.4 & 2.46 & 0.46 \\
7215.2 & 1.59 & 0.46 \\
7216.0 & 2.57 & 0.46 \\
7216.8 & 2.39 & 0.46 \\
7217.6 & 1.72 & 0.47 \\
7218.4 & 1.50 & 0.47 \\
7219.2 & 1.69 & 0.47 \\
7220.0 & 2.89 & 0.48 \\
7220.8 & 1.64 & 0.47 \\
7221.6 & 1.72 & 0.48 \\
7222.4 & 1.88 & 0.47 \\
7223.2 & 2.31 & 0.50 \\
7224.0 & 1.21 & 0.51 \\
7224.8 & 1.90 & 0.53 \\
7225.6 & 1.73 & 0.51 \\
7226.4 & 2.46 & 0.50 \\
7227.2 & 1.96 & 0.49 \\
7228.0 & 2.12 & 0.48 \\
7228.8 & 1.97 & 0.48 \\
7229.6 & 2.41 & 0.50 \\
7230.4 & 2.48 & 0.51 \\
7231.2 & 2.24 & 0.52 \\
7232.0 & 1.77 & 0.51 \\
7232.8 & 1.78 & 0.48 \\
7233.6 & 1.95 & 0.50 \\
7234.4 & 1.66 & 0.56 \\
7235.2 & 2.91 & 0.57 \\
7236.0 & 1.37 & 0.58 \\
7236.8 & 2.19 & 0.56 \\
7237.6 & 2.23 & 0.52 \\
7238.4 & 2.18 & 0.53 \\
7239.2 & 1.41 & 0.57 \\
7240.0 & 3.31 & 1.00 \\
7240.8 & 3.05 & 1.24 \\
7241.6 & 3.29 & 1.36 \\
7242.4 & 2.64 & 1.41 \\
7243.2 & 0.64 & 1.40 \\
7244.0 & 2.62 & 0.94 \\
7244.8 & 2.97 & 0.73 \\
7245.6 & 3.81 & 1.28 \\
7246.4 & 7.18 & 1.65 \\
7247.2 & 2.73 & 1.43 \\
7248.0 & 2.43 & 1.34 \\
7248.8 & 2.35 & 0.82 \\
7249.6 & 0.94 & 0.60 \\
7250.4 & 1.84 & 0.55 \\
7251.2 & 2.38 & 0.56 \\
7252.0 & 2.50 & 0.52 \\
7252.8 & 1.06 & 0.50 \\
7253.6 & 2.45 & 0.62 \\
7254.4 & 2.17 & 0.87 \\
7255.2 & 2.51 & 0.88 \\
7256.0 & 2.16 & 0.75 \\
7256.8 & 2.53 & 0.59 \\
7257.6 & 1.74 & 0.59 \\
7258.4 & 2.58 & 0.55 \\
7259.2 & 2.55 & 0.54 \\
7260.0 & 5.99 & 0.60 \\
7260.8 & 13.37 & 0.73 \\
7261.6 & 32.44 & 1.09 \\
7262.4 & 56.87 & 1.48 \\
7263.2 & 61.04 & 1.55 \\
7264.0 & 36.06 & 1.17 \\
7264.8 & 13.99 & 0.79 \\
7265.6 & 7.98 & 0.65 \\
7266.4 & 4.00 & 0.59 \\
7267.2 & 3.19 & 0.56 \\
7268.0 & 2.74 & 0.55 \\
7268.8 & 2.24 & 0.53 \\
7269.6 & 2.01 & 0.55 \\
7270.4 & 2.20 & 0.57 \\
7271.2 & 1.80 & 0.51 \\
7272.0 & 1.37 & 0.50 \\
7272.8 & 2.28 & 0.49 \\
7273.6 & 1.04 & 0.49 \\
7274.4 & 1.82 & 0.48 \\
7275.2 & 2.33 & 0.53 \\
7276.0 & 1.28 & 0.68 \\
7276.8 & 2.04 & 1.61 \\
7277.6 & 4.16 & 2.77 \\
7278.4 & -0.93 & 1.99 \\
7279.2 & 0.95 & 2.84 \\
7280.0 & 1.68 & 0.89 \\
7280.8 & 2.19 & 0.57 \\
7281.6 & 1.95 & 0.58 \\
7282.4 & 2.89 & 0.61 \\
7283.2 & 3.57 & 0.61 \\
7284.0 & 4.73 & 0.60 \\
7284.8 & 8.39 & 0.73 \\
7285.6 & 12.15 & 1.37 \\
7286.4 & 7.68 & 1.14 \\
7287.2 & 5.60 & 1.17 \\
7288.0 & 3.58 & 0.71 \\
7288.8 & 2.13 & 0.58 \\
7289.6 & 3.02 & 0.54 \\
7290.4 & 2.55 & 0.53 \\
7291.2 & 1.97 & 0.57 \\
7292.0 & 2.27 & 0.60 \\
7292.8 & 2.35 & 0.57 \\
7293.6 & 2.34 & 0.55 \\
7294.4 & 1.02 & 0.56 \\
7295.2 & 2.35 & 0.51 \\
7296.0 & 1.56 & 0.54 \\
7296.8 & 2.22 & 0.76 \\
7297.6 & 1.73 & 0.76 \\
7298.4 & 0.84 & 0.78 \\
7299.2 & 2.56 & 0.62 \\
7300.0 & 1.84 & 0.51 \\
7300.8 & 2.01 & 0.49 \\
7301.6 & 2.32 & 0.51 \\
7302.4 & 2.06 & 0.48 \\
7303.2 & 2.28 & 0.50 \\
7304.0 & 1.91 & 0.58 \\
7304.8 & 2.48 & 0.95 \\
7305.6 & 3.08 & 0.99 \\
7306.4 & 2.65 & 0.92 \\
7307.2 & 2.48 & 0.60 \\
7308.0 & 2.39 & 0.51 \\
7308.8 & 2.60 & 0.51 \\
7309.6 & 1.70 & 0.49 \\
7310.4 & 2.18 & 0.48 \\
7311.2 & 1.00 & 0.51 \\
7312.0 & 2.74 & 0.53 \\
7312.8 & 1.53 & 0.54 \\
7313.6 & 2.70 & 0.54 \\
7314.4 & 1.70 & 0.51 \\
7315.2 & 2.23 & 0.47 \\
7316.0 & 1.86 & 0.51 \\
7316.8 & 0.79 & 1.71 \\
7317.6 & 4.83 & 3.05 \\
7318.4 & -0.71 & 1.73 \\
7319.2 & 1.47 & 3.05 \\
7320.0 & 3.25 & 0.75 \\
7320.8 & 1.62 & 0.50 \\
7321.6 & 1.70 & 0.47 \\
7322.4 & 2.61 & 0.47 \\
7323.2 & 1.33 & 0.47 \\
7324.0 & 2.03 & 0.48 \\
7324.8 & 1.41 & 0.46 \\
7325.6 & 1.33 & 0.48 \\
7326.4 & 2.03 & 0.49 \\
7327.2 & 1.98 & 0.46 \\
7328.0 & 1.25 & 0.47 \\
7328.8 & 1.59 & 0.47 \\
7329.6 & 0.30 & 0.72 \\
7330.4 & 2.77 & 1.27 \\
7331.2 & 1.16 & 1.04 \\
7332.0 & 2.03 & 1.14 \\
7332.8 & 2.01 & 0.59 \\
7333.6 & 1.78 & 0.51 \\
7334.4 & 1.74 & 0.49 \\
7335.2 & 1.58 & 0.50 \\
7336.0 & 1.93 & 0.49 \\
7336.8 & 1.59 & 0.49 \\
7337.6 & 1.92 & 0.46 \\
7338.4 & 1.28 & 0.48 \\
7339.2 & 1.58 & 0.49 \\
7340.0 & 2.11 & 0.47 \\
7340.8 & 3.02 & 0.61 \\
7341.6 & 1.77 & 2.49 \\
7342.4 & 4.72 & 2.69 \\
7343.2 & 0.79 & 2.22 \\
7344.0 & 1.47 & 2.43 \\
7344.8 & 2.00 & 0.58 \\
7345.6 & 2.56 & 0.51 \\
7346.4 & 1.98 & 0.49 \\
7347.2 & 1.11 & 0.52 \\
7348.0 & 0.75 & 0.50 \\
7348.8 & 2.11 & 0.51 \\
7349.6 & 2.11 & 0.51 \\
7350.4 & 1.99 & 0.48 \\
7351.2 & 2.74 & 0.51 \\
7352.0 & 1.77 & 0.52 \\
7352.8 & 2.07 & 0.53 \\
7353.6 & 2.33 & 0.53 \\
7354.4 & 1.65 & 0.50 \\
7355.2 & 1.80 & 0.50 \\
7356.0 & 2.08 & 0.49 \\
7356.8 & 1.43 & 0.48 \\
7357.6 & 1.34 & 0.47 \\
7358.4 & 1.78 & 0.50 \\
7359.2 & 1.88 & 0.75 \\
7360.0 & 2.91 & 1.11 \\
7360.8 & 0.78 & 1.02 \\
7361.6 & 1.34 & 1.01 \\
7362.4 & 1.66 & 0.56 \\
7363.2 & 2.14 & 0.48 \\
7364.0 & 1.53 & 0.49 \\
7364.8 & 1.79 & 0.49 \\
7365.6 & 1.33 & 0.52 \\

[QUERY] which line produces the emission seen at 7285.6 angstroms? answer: [N II] 6583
